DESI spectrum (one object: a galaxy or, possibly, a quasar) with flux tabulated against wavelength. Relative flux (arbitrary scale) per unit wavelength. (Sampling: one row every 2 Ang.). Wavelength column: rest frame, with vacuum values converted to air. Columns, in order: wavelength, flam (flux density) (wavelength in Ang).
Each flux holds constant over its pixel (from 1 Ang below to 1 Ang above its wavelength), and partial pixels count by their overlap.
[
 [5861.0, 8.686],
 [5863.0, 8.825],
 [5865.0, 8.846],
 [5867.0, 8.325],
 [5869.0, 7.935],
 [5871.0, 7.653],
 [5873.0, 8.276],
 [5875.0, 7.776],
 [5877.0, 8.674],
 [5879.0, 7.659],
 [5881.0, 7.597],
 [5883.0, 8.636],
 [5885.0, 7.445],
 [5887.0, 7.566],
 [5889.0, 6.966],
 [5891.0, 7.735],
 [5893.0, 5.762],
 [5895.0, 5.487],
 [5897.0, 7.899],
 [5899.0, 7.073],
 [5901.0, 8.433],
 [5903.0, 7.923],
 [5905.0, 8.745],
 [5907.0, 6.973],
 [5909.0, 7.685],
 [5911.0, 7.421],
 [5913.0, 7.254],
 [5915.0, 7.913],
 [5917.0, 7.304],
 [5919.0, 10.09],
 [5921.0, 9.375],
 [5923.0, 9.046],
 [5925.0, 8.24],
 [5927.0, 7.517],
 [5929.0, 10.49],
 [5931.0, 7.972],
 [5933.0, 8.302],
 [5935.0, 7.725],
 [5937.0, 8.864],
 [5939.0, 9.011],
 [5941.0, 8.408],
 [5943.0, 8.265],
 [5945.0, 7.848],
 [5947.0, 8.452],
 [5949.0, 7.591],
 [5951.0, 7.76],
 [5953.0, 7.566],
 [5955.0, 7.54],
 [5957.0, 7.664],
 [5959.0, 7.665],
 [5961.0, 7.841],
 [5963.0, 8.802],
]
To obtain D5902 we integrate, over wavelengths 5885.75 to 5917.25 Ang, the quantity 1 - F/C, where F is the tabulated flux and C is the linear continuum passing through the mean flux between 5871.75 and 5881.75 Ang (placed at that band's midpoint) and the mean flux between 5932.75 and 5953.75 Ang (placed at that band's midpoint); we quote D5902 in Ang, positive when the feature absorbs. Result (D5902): 2.64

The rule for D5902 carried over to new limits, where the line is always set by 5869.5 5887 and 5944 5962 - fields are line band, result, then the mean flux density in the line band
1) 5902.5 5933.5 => -1.7 Ang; 8.27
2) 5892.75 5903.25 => 1.0 Ang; 7.13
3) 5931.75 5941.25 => -0.8 Ang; 8.45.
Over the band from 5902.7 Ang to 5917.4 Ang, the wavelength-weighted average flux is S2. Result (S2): 7.65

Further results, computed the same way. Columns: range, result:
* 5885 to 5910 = 7.36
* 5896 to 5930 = 8.2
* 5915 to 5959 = 8.31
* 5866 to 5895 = 7.64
